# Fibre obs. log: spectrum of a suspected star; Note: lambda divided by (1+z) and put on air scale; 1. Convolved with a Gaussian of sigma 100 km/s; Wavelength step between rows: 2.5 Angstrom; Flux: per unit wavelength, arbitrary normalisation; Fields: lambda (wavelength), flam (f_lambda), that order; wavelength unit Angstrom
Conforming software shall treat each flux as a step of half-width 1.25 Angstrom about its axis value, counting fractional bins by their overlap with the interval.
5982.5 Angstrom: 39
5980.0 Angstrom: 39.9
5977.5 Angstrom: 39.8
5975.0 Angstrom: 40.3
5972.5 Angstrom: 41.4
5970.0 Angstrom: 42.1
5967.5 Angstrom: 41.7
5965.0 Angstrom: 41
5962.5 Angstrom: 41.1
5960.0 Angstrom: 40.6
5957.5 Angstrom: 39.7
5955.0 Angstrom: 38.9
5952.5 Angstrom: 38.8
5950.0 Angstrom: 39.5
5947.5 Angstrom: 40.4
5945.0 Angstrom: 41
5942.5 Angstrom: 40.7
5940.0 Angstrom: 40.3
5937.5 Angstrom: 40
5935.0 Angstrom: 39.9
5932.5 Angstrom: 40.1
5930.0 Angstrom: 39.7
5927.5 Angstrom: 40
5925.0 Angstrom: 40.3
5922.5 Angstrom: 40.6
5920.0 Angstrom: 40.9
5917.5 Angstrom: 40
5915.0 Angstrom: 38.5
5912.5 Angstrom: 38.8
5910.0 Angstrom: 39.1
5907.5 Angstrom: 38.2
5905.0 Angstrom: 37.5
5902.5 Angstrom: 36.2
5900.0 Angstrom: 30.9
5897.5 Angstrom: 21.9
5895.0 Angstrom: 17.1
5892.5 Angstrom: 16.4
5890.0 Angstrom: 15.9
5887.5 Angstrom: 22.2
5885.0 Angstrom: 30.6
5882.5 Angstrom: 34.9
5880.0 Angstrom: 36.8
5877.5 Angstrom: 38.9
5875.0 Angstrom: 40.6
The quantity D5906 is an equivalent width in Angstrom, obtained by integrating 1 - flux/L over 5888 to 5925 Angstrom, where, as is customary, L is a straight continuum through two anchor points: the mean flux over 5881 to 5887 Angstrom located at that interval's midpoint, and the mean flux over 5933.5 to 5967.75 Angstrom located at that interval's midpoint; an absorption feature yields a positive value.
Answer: 2.6 Angstrom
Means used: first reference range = 31.6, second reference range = 40.2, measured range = 32.4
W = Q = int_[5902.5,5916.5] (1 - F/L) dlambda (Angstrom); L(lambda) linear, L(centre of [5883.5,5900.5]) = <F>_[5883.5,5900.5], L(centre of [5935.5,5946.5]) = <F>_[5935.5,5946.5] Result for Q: -4.8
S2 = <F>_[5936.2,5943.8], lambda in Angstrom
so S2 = 40.3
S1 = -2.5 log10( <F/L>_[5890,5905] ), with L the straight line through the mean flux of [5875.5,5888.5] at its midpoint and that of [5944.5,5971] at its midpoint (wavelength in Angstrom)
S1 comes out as 0.37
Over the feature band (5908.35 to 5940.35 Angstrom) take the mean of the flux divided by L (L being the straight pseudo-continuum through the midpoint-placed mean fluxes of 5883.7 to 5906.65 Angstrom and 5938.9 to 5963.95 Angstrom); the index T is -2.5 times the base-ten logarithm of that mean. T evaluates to -0.20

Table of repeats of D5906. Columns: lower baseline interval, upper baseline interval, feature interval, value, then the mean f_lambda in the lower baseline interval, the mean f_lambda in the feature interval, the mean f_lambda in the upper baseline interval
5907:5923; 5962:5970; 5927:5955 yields 0.3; 39.4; 40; 41.4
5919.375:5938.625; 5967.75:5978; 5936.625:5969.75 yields 0.3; 40.2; 40.3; 41.1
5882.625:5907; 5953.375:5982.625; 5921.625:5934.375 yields -2.9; 26.2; 40.1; 40.5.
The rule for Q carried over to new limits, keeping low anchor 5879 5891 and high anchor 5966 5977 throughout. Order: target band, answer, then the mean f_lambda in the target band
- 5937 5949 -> -1.2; 40.5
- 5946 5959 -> -0.4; 39.5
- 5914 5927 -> -2.5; 40.1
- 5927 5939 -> -1.5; 39.9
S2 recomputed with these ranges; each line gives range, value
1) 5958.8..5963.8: 40.9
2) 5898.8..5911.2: 36.4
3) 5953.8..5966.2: 40.3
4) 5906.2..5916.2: 38.6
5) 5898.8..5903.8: 33.6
